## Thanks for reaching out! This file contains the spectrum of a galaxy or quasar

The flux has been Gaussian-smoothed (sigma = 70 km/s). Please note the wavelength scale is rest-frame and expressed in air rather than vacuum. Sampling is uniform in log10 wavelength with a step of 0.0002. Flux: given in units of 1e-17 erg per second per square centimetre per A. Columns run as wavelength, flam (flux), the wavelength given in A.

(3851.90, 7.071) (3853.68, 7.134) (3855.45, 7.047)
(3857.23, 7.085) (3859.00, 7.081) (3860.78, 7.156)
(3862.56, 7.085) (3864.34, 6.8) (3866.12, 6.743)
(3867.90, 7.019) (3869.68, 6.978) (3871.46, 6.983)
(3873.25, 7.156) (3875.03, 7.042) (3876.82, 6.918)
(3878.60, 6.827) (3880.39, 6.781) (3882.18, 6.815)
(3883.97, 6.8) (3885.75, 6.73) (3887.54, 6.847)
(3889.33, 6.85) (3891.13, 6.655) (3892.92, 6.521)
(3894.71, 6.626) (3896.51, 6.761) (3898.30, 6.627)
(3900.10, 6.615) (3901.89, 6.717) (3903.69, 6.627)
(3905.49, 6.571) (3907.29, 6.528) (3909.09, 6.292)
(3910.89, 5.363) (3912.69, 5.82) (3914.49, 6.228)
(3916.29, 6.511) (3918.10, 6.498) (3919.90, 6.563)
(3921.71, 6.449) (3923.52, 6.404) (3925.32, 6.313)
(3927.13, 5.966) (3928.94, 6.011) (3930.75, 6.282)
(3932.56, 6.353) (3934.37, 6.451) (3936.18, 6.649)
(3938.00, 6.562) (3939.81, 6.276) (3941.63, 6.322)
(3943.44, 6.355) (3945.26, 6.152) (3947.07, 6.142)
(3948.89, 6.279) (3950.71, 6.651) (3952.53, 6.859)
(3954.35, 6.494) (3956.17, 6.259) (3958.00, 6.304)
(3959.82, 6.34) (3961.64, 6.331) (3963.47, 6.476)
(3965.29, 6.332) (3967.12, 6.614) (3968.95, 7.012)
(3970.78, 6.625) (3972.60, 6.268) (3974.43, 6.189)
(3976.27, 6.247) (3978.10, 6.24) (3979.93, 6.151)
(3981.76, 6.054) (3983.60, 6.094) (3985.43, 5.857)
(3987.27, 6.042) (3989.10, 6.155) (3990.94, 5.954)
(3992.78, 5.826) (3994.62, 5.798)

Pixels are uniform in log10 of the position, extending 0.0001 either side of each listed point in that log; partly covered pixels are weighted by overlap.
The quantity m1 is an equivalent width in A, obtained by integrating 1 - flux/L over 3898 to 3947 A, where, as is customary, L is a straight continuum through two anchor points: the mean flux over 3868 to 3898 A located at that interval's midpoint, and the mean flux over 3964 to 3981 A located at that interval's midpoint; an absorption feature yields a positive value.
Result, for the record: 2.2 A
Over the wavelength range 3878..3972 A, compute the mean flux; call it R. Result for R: 6.47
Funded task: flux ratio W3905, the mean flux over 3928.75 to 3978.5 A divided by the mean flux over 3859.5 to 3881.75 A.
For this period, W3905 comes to 0.92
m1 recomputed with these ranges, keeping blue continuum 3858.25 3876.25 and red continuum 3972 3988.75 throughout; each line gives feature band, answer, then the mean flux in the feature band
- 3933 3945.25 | 0.1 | 6.41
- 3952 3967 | -0.3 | 6.42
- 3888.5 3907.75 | 0.3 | 6.64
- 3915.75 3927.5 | 0.3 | 6.4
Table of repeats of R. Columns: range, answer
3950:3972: 6.52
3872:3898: 6.81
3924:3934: 6.21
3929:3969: 6.41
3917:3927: 6.41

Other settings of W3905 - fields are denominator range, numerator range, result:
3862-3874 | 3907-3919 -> 0.89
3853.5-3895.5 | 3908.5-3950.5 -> 0.91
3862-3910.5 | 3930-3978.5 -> 0.95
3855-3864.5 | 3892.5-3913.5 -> 0.91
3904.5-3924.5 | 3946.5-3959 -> 1.02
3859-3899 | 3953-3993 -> 0.92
